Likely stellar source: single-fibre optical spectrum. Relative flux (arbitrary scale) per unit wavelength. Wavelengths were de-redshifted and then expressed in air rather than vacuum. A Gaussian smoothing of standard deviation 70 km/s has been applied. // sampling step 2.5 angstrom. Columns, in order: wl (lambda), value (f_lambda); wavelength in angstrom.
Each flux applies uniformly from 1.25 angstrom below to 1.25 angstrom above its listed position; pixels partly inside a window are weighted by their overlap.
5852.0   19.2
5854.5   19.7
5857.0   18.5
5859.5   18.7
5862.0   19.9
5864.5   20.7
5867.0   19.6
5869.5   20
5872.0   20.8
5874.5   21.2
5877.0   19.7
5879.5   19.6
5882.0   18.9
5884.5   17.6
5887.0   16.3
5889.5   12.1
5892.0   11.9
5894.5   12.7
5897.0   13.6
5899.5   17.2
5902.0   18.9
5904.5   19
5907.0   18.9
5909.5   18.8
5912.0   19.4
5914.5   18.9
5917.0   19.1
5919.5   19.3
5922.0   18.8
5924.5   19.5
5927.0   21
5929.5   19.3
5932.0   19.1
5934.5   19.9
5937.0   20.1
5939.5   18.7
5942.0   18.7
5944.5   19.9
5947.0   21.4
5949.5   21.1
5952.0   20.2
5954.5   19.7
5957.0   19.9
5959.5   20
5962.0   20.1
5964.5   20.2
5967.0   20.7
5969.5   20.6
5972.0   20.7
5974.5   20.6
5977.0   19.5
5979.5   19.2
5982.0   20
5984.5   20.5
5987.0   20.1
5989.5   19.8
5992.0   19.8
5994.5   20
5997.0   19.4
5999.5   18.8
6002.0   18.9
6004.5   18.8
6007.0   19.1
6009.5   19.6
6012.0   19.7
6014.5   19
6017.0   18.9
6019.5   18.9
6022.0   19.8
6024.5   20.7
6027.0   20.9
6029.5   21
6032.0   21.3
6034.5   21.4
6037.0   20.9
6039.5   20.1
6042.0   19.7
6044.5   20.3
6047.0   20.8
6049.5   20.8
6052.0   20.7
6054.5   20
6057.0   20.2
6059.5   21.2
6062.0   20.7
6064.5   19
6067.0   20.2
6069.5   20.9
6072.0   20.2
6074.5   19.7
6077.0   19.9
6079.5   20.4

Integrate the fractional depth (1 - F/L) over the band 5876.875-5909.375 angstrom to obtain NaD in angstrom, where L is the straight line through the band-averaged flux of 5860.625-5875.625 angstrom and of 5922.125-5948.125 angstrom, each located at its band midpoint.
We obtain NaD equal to 5.6 angstrom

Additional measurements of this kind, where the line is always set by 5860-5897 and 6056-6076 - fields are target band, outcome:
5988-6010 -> 0.03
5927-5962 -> -2.31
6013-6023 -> 0.25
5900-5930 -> -1.49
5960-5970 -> -0.75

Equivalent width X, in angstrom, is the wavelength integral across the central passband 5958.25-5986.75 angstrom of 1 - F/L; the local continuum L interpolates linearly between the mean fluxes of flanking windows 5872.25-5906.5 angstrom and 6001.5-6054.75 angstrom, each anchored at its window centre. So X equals -2.0 angstrom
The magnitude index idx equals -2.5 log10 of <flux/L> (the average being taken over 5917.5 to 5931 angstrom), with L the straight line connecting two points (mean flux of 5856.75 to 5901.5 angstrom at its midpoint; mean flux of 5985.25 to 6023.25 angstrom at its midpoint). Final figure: -0.07 mag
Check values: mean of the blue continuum 17.7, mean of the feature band 19.5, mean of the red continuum 19.4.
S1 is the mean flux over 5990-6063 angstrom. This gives 20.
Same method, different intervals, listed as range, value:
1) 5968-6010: 19.7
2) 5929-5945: 19.4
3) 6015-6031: 20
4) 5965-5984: 20.2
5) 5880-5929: 17.5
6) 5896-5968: 19.4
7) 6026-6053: 20.7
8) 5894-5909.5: 17.1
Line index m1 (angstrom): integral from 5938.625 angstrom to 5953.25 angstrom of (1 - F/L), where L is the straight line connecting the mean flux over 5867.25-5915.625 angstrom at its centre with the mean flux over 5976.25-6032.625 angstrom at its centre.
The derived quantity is -1.1 angstrom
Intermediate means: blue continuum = 17.7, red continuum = 19.7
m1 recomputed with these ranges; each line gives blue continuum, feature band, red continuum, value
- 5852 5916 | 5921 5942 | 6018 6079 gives -0.8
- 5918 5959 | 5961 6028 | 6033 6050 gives 1.4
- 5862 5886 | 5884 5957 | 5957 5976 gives 6.3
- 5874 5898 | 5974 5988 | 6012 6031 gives -0.9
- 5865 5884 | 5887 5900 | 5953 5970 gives 4.2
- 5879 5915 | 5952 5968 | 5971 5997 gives -0.8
